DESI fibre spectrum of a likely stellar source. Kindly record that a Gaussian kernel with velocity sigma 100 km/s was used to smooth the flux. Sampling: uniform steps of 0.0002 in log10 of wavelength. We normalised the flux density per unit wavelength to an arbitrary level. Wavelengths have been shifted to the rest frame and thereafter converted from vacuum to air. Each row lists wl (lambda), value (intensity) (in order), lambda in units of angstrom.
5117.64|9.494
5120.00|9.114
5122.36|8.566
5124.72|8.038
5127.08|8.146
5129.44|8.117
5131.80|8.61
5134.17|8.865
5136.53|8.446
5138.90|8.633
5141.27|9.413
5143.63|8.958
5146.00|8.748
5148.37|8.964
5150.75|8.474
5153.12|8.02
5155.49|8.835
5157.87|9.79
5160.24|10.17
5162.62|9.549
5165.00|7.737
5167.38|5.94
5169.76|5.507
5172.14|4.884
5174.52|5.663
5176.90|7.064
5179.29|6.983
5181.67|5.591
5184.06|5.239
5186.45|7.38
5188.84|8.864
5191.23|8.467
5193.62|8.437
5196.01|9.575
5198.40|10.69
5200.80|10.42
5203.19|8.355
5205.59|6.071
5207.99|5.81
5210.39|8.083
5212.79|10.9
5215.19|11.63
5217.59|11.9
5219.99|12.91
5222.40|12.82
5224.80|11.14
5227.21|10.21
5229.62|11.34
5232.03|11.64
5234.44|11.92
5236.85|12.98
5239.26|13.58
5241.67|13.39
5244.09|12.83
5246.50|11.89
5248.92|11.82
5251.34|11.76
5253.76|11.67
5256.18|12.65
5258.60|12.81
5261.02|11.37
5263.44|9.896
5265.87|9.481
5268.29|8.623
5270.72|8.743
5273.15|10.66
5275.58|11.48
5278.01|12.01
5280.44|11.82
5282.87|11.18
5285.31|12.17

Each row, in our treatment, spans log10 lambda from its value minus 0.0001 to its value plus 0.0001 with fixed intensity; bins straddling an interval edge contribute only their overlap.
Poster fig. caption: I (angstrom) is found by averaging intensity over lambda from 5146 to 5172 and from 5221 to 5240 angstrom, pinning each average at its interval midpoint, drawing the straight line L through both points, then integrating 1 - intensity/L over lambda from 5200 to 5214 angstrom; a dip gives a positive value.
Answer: 3.2 angstrom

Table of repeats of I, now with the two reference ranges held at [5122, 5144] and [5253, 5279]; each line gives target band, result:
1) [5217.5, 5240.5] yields -4.2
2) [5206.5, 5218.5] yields 0.5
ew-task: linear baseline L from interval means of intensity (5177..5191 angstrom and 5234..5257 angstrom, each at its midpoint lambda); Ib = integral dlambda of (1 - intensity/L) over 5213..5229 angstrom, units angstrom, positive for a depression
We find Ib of -2.29 angstrom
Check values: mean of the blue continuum 6.94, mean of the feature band 11.7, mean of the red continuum 12.5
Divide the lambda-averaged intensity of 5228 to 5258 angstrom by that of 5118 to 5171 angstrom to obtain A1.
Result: 1.44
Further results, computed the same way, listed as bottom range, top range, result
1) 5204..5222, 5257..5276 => 1.07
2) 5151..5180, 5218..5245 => 1.62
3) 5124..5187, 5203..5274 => 1.40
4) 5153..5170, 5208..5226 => 1.31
